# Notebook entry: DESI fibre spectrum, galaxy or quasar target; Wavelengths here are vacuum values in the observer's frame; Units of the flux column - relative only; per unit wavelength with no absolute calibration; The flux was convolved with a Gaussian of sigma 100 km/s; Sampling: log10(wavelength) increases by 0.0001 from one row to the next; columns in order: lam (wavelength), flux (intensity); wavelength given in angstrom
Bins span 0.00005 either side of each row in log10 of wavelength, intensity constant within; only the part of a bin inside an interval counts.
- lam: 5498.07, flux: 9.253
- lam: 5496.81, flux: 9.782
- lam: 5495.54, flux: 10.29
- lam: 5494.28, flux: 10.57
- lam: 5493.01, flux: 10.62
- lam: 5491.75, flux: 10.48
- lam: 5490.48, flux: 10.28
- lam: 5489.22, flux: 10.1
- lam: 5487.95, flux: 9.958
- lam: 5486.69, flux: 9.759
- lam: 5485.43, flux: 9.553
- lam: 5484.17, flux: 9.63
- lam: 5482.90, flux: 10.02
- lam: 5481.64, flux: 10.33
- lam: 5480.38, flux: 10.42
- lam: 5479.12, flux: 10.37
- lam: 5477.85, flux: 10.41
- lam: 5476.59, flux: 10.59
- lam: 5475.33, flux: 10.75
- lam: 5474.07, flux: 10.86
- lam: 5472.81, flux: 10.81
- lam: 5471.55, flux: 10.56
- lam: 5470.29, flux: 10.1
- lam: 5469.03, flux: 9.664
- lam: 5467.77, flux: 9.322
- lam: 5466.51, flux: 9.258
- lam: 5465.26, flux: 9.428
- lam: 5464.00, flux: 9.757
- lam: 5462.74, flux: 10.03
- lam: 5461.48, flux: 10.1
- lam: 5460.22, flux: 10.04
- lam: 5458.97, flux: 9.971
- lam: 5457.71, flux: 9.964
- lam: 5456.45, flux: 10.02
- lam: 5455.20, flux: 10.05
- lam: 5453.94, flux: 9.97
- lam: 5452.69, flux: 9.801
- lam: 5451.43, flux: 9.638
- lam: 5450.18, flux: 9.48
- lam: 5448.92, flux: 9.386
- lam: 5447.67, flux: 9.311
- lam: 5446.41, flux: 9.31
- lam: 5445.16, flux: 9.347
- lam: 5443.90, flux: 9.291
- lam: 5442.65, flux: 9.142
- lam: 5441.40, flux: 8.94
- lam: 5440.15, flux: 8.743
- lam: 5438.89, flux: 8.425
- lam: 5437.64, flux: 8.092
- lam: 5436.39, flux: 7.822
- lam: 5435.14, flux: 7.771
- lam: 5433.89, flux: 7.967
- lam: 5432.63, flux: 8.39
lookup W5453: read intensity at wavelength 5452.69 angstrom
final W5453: 9.801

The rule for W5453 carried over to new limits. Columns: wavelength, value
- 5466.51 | 9.258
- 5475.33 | 10.75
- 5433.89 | 7.967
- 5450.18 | 9.48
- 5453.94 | 9.97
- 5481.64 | 10.33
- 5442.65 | 9.142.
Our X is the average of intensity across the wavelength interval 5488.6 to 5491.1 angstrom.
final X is 10.2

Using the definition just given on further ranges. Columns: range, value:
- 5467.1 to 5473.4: 10.1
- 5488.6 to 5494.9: 10.4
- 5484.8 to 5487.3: 9.67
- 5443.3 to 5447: 9.31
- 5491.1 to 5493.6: 10.5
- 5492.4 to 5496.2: 10.5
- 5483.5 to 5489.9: 9.81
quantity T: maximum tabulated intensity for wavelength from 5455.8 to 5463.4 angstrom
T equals 10.1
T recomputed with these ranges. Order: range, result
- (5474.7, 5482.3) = 10.75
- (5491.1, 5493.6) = 10.62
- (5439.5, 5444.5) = 9.291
